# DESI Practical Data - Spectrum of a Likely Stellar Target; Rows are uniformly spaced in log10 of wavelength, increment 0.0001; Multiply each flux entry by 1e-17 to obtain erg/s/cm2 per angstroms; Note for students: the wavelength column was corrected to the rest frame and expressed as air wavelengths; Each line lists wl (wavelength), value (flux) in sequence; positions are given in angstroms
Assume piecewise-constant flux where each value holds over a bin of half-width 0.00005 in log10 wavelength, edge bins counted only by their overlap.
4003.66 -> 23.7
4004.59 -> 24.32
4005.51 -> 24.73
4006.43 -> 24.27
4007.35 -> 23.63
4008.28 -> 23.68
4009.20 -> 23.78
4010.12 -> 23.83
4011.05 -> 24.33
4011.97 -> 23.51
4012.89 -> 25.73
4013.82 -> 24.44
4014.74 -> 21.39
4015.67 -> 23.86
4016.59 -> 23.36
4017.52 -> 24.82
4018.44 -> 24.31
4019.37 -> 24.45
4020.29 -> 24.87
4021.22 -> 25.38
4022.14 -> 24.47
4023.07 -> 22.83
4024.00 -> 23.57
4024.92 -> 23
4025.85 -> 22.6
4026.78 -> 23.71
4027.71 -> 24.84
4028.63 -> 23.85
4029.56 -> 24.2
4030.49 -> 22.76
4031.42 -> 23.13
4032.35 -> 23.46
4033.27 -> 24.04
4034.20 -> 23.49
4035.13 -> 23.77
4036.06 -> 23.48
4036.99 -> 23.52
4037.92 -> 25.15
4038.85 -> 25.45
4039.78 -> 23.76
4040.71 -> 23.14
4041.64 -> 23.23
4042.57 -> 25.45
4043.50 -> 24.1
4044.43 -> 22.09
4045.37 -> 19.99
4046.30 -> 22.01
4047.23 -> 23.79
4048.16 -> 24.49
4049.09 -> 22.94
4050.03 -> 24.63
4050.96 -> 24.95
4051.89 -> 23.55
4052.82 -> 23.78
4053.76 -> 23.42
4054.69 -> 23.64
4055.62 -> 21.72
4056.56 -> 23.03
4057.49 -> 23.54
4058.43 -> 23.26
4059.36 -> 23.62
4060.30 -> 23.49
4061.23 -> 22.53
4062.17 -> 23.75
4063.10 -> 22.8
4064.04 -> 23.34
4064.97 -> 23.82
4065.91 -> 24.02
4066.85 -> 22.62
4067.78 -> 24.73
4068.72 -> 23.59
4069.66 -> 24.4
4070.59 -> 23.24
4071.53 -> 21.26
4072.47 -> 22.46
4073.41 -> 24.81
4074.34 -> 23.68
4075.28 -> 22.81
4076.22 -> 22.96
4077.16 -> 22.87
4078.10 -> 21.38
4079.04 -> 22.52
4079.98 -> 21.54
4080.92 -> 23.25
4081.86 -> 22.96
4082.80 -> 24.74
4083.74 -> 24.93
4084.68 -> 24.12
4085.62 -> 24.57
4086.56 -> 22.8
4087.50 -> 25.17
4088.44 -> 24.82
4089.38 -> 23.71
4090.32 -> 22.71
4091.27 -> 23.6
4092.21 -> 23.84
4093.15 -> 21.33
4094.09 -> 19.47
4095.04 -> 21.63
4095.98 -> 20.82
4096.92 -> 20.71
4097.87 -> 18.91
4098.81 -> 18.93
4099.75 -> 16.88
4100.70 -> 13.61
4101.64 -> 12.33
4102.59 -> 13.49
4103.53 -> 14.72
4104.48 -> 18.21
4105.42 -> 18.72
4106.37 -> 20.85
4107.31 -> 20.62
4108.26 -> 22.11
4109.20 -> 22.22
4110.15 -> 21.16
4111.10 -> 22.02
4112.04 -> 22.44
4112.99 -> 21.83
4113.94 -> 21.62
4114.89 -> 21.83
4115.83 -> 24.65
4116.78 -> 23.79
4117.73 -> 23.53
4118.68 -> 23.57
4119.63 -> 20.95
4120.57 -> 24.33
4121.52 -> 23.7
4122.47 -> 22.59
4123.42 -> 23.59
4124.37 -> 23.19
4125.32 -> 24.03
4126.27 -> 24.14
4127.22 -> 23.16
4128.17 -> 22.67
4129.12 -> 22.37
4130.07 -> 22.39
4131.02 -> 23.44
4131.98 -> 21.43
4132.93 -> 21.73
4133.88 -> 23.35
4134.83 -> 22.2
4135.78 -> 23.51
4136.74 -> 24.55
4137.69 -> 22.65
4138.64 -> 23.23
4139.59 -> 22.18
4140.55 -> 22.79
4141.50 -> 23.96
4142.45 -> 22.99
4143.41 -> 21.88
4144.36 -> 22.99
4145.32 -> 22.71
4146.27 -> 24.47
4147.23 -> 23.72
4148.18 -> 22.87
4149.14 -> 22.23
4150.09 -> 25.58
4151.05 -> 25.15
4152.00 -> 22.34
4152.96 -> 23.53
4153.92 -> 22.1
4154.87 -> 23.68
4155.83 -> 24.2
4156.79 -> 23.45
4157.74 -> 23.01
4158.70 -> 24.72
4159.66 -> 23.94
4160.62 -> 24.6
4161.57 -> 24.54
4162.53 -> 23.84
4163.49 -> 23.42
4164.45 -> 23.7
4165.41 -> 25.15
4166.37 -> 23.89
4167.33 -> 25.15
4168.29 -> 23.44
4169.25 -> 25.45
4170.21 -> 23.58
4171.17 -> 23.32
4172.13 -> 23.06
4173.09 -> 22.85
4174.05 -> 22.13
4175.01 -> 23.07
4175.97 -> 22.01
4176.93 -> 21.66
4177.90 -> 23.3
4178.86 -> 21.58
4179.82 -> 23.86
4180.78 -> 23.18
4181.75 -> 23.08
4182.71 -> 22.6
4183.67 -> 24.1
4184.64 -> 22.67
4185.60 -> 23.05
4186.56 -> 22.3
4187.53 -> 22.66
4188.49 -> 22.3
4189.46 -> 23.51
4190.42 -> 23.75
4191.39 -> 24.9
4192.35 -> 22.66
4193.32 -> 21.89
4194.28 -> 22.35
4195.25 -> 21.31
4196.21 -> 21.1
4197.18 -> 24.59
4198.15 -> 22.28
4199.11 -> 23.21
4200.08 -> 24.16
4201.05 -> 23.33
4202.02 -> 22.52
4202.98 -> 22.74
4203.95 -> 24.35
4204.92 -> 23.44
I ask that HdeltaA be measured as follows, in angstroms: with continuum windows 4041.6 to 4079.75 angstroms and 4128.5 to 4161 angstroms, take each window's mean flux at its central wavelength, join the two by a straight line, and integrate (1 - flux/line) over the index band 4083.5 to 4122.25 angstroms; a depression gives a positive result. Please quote 3.3 angstroms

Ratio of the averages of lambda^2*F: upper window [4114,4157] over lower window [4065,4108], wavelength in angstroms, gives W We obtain 1.10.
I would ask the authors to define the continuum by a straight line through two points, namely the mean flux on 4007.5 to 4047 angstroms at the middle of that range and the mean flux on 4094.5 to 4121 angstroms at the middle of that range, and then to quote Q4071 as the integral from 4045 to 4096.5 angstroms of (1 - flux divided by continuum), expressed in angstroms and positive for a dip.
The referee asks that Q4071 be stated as -3.23 angstroms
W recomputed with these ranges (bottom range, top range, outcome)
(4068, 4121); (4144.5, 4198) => 1.11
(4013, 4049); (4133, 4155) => 1.04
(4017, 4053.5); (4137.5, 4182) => 1.05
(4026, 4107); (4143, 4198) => 1.09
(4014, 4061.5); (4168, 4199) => 1.04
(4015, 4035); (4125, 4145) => 1.02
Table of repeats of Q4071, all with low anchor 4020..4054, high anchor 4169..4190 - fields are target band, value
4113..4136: 0.3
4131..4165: -0.4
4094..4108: 3.2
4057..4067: 0.1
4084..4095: 0.1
